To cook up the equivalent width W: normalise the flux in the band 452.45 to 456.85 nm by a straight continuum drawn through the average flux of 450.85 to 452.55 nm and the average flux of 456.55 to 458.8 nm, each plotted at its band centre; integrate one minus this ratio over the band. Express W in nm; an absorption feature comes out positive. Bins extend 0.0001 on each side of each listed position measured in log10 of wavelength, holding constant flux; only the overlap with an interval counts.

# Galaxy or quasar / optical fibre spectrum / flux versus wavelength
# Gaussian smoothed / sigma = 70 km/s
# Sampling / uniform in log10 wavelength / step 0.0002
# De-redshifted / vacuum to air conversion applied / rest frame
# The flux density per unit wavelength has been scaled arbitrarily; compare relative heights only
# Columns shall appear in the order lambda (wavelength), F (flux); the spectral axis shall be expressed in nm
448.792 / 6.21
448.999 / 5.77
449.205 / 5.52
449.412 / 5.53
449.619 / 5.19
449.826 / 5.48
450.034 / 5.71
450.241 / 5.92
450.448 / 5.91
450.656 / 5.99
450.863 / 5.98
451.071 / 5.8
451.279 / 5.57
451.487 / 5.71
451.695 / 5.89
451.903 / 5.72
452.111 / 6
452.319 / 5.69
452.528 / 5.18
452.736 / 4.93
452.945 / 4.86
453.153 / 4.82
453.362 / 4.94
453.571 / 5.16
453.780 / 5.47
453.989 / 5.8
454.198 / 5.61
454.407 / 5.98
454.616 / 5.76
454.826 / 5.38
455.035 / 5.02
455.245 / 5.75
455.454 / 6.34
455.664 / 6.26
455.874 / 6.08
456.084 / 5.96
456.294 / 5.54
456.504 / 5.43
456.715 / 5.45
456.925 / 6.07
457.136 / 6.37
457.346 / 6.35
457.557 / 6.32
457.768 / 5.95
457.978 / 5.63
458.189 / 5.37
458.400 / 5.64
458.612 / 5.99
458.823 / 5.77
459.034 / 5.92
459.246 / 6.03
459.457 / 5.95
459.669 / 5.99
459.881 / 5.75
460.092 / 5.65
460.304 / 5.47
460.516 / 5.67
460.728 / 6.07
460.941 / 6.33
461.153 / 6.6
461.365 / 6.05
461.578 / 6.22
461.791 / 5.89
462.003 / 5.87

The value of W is 0.23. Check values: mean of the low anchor 5.74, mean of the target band 5.52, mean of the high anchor 5.89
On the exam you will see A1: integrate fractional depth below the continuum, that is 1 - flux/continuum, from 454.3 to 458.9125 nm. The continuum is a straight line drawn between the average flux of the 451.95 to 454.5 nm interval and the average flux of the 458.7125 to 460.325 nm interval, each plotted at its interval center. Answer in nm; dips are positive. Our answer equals -0.18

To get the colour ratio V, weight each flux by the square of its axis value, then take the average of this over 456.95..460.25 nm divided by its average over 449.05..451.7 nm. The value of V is 1.1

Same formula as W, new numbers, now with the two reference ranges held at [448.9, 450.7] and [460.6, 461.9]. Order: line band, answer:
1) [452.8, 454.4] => 0.153 nm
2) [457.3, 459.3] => 0.055 nm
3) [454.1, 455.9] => 0.034 nm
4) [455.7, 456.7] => 0.032 nm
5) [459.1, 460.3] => 0.053 nm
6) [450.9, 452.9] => 0.053 nm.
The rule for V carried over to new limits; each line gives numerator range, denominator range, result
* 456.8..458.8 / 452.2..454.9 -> 1.13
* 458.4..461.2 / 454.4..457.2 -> 1.04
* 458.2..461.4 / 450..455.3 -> 1.10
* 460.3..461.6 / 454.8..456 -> 1.07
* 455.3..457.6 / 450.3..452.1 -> 1.05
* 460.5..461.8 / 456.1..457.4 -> 1.07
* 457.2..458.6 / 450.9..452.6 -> 1.06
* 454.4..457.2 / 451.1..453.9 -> 1.09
